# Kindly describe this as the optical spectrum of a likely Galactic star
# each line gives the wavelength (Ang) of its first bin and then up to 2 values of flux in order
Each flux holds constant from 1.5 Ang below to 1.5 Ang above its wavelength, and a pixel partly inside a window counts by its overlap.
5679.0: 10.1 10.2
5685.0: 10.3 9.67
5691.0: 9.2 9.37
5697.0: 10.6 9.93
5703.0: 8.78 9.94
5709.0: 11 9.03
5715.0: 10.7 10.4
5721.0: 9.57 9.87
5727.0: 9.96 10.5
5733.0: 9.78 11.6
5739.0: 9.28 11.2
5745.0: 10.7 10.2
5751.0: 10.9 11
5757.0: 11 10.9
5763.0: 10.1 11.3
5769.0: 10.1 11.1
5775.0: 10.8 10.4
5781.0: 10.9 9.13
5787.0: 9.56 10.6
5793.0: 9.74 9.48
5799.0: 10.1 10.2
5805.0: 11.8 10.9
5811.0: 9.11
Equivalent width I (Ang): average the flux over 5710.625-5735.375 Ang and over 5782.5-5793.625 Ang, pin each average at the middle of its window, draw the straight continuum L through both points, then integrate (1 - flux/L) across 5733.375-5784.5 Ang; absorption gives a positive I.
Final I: -3.9 Ang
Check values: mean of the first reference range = 10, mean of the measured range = 10.6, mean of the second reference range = 9.76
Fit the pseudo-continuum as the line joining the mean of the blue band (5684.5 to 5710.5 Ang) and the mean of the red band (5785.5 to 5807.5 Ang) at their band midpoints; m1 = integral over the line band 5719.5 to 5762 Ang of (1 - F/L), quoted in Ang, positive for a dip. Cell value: -1.8 Ang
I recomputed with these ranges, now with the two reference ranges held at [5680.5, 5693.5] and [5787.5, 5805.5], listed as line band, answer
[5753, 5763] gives -0.77 Ang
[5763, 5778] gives -0.90 Ang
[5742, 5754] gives -0.84 Ang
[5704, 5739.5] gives -0.75 Ang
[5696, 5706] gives 0.10 Ang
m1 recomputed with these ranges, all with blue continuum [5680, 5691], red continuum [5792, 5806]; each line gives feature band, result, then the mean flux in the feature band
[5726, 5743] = -0.5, 10.4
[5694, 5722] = 0.1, 9.97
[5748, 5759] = -0.8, 10.9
